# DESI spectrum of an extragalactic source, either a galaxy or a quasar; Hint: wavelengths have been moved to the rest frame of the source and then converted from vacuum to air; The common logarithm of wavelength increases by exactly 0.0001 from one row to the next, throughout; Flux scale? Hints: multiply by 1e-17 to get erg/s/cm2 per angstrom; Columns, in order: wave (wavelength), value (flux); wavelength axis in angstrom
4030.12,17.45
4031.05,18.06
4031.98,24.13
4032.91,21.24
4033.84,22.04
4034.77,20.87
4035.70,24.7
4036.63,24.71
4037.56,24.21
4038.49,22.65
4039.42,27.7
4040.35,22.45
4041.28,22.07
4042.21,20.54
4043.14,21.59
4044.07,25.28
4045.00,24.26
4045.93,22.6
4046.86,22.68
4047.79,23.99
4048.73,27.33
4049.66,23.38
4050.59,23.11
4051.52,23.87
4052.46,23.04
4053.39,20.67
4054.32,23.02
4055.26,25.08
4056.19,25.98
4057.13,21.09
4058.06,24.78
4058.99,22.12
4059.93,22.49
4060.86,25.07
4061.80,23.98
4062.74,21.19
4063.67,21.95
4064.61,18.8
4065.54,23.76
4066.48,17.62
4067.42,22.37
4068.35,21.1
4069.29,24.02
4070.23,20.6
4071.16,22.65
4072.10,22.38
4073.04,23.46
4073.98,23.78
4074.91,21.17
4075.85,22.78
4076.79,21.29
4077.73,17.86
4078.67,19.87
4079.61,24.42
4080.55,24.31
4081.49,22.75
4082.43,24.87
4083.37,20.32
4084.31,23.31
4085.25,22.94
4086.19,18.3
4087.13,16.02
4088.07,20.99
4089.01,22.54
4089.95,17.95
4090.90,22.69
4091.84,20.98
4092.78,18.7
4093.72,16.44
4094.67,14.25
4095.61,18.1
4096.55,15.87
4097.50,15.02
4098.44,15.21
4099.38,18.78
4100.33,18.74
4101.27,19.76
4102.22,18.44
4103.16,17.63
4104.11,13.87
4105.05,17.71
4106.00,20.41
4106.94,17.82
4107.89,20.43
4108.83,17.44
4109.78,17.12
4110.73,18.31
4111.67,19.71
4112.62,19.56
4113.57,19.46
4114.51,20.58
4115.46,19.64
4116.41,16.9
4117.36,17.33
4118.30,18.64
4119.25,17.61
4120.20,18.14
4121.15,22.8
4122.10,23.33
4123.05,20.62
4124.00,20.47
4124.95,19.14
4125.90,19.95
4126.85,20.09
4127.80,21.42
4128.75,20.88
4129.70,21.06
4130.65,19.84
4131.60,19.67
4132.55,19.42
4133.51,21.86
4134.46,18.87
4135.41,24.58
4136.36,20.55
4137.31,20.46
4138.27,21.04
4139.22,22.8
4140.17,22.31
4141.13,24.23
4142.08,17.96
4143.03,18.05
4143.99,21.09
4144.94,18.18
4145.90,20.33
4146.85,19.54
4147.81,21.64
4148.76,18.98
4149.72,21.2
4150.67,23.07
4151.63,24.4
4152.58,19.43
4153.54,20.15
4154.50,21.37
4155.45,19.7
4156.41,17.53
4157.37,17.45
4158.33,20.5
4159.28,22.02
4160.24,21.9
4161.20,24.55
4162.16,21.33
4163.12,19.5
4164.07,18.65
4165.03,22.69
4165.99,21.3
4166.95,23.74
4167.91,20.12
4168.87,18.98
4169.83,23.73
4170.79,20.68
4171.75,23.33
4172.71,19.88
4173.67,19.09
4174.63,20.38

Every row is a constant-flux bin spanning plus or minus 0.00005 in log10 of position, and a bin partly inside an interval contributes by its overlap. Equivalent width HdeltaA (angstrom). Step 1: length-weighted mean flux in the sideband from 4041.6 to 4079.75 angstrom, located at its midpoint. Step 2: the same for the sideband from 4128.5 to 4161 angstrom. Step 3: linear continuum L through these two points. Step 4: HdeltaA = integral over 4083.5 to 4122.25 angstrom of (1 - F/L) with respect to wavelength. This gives 5.2 angstrom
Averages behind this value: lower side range 22.6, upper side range 20.7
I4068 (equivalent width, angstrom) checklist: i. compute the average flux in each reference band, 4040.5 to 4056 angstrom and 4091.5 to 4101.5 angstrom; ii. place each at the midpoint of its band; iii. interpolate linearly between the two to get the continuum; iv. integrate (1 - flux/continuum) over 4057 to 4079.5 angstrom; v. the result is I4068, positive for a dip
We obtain -1.2 angstrom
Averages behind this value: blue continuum 23.3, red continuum 17.3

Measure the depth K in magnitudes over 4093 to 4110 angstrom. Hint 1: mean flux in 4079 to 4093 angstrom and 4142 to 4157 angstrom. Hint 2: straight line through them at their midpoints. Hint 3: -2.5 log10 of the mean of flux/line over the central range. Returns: 0.210 mag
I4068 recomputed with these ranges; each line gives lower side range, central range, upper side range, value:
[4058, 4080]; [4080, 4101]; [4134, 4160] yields 2.1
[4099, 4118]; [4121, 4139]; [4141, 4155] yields -1.1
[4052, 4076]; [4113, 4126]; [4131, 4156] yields 1.0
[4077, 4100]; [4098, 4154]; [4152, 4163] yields 1.0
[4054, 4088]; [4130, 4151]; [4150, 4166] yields 0.5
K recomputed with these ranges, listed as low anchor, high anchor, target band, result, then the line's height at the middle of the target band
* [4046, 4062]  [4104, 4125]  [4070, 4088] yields 0.00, 21.7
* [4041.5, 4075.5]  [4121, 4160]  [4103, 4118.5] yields 0.17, 21.4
